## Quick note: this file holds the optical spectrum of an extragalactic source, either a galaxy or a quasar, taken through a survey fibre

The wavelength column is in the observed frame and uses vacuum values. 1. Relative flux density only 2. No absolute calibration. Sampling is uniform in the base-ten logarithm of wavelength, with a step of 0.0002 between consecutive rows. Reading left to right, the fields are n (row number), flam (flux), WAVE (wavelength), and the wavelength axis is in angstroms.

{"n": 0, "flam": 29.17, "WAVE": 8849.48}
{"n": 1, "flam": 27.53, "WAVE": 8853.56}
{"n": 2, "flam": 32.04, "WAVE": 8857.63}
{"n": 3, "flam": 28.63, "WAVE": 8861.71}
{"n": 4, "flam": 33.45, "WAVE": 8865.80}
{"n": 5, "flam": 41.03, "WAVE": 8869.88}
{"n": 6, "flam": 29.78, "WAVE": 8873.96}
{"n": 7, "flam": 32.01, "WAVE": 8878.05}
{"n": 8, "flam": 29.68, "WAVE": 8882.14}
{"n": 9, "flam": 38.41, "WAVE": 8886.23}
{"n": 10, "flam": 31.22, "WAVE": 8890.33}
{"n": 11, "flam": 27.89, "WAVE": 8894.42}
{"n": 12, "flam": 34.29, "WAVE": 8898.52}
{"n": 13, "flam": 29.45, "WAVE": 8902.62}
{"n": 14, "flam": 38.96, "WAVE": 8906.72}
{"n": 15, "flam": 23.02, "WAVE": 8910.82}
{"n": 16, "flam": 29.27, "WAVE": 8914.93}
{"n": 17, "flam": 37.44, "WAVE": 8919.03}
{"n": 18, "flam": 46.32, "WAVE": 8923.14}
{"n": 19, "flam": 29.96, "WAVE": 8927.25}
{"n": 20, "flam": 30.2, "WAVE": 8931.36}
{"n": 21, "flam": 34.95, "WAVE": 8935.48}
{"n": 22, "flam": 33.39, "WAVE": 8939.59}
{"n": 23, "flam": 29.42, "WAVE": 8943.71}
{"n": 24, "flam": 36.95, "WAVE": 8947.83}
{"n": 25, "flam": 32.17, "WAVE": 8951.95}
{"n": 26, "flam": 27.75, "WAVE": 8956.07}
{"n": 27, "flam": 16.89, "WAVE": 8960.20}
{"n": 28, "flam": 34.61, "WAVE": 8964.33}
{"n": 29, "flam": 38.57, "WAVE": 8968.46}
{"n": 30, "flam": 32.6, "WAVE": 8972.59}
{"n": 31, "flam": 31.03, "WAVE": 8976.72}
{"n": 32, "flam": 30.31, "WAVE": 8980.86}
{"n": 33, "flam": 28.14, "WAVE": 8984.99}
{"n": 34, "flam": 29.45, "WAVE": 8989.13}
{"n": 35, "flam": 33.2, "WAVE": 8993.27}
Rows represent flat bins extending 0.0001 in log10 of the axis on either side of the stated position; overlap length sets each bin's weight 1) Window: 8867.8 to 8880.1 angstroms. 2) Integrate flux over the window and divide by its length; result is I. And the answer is 34.3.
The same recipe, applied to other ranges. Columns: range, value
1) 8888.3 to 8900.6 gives 31.1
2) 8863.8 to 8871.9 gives 37.3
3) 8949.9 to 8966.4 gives 27.8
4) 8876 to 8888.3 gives 33.3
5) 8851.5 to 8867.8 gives 30.4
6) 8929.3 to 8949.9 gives 33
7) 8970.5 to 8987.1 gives 30.5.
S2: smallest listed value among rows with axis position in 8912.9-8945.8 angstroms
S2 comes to 29.27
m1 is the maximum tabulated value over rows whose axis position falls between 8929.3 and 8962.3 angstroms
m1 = 36.95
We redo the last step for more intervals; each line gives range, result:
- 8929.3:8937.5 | 34.95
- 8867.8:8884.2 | 41.03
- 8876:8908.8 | 38.96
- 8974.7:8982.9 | 31.03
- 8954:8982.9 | 38.57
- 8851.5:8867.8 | 33.45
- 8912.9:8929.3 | 46.32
